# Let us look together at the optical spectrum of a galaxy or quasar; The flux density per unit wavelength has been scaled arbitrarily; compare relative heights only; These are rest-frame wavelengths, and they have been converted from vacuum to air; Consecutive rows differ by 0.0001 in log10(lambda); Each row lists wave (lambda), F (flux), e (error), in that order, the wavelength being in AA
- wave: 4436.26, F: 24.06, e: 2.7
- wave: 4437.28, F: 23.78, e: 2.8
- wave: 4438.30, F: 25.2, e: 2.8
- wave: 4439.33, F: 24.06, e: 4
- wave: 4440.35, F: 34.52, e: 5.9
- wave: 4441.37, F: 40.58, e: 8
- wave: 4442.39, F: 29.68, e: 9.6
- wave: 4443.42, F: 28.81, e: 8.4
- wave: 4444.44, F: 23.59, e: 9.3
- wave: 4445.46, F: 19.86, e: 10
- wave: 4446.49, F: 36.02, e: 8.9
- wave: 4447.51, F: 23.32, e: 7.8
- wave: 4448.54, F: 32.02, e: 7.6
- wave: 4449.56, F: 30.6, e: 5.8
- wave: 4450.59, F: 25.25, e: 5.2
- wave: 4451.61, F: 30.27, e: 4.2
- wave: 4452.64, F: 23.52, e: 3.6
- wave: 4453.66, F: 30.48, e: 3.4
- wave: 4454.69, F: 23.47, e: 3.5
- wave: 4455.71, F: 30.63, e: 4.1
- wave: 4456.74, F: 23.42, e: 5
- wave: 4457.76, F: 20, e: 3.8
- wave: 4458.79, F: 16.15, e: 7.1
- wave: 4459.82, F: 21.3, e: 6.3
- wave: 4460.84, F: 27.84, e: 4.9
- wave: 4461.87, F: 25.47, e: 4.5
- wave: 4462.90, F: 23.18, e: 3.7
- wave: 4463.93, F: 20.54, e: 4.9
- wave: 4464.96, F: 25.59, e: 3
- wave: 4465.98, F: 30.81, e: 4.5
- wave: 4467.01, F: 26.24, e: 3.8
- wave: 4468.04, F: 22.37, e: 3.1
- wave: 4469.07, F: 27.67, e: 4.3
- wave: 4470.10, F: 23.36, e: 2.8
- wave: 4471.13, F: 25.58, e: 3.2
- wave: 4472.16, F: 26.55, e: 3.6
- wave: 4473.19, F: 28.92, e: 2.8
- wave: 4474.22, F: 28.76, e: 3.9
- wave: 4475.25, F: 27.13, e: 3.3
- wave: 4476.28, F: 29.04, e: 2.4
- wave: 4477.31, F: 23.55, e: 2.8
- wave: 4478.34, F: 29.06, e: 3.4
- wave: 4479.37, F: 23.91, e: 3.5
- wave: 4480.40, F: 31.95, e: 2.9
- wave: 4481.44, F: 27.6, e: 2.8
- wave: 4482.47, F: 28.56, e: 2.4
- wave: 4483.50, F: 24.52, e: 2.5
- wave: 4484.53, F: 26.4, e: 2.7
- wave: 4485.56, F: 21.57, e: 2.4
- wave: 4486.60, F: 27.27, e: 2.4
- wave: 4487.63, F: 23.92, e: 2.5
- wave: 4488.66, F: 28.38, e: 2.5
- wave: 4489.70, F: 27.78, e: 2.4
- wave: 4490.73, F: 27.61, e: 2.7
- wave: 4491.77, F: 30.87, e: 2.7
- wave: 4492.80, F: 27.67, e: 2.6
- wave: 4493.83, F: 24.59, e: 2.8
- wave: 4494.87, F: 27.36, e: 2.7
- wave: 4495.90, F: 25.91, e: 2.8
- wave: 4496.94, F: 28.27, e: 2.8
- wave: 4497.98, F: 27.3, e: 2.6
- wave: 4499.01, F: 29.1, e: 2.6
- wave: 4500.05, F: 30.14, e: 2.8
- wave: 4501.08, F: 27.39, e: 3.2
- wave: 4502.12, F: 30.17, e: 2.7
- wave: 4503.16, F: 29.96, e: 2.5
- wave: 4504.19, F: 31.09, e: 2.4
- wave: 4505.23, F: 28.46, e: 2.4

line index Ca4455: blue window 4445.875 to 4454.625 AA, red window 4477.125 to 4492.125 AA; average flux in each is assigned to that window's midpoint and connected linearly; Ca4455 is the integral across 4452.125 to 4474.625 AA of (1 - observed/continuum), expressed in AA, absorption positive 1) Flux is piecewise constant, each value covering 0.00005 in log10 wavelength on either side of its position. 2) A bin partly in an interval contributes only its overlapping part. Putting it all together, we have 2.28 AA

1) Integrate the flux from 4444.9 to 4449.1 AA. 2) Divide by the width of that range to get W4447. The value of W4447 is 27.8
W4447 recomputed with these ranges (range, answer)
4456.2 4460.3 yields 20.2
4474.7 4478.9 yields 27.2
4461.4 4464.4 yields 23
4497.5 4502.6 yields 28.8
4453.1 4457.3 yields 26.9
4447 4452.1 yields 28.3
